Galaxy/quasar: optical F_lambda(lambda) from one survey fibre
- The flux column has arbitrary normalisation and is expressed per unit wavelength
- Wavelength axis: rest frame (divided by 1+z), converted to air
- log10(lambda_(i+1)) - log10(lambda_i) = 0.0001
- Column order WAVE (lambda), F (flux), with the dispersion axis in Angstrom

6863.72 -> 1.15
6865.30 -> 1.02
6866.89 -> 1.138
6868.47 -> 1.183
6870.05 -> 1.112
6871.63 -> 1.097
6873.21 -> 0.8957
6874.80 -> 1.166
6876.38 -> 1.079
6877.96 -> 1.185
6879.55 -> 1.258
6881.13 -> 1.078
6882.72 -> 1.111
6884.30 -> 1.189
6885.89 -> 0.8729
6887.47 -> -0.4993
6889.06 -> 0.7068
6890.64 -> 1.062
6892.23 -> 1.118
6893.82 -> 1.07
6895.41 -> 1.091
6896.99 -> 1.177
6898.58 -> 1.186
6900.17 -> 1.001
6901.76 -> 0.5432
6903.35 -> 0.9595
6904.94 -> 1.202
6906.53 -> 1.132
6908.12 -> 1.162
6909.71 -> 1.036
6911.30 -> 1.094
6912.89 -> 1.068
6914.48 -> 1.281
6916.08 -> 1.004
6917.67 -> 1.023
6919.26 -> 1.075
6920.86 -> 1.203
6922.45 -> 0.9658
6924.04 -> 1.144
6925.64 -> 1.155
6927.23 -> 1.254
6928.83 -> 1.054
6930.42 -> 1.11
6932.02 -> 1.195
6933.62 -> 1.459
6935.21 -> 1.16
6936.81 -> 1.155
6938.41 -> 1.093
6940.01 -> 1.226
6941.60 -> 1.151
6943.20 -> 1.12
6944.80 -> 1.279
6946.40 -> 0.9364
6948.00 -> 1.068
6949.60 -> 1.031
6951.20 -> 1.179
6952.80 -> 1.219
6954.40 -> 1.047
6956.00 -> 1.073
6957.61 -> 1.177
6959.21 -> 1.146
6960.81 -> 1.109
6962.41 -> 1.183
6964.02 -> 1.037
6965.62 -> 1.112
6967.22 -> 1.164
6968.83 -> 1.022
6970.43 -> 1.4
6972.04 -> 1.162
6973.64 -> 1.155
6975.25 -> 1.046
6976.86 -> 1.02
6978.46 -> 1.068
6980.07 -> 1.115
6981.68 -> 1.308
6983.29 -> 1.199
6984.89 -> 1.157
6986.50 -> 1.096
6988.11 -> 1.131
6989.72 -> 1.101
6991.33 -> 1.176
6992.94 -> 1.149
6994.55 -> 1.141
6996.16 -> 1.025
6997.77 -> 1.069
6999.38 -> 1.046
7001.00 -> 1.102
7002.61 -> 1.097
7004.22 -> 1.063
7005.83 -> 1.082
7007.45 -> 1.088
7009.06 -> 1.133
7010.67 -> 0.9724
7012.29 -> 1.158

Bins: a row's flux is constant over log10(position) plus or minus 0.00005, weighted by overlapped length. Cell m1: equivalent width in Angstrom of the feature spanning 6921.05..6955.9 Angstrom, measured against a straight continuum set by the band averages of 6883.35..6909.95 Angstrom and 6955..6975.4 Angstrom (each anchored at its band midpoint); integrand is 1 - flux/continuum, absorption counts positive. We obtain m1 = -2.7 Angstrom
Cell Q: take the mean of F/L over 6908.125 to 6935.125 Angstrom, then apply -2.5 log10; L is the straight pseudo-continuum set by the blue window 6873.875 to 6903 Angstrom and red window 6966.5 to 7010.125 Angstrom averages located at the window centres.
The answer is -0.12 mag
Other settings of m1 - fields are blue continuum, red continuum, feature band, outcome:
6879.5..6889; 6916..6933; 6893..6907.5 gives -1.9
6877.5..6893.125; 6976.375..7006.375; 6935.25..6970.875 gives -3.2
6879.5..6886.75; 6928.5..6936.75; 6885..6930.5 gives 5.2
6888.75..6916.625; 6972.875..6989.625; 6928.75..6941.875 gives -1.2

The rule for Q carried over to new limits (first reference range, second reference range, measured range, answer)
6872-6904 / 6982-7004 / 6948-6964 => -0.06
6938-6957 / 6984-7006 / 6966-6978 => -0.02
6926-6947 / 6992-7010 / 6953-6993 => -0.01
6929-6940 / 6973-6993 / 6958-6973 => 0.00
